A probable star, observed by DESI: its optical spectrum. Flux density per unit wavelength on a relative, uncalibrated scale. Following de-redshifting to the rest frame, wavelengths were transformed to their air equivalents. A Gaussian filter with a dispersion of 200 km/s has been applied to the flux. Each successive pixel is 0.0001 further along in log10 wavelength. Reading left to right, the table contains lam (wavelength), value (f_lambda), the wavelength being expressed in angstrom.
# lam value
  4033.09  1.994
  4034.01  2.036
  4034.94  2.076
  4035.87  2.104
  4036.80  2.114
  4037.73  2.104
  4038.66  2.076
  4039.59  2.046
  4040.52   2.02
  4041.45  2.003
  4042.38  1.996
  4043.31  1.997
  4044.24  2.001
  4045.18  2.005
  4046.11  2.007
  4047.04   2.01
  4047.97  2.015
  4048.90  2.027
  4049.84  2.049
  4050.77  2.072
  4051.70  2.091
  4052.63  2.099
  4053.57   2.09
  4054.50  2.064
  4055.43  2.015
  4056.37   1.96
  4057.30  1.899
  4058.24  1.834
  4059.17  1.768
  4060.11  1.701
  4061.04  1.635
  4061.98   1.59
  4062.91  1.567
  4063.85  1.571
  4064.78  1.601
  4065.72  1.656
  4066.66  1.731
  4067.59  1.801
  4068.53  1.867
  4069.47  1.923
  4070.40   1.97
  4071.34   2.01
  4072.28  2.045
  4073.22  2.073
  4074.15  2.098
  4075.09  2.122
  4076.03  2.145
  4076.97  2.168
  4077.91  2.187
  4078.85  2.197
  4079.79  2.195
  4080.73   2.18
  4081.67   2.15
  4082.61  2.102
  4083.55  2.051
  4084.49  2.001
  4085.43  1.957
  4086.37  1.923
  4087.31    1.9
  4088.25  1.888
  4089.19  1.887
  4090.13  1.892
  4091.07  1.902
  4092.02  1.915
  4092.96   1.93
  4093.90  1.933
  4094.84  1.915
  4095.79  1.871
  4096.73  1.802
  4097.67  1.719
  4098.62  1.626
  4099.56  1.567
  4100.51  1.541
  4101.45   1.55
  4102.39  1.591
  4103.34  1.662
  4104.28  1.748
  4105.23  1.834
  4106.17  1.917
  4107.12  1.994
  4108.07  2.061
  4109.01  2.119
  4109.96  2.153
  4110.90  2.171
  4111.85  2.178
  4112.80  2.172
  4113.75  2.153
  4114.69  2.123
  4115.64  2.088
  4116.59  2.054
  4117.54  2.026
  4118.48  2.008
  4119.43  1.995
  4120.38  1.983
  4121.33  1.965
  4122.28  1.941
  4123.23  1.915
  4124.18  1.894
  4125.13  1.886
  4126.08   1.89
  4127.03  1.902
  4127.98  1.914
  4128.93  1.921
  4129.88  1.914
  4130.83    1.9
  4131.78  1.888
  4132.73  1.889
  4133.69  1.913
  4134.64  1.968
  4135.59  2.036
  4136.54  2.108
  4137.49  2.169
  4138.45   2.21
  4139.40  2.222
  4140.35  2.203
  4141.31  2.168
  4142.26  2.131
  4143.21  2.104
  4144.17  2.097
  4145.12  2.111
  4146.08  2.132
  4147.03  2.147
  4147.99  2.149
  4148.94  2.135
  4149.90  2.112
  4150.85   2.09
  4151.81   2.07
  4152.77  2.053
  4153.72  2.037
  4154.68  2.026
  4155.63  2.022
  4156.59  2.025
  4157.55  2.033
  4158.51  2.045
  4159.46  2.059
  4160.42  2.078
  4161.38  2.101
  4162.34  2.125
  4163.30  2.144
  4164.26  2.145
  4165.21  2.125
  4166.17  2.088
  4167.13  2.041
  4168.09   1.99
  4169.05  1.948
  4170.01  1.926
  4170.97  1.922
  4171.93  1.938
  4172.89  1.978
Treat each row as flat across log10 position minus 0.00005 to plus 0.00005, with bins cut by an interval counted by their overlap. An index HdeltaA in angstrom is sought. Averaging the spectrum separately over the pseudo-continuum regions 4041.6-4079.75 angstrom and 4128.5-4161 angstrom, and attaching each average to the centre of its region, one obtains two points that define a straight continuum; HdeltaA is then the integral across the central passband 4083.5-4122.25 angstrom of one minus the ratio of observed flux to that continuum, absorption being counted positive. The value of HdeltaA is 1.64 angstrom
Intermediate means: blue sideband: 1.94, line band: 1.92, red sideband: 2.06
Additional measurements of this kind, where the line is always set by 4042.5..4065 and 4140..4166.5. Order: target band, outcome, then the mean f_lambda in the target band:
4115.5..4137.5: 0.9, 1.96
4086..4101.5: 1.3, 1.82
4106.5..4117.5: -0.5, 2.11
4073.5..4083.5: -1.0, 2.15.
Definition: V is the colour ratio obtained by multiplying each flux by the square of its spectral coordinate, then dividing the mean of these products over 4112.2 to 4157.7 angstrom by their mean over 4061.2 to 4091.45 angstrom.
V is 1.08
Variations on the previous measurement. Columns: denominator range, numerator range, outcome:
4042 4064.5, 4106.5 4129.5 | 1.09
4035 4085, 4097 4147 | 1.03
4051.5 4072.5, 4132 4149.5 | 1.19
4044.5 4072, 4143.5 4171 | 1.15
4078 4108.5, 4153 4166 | 1.13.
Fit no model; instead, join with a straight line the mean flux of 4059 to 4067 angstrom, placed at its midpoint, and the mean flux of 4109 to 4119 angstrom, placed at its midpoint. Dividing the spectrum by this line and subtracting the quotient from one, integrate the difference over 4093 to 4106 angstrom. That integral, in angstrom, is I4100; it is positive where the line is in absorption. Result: 1.6 angstrom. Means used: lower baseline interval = 1.64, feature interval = 1.73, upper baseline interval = 2.11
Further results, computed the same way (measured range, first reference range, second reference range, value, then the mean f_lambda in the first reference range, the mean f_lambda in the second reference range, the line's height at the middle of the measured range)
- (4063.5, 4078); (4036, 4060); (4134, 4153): 0.75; 2.01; 2.12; 2.04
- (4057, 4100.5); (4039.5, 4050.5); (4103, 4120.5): 2.65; 2.01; 2.03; 2.02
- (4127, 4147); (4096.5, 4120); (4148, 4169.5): -0.44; 1.92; 2.07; 2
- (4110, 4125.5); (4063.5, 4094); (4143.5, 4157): -0.04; 1.97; 2.09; 2.03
